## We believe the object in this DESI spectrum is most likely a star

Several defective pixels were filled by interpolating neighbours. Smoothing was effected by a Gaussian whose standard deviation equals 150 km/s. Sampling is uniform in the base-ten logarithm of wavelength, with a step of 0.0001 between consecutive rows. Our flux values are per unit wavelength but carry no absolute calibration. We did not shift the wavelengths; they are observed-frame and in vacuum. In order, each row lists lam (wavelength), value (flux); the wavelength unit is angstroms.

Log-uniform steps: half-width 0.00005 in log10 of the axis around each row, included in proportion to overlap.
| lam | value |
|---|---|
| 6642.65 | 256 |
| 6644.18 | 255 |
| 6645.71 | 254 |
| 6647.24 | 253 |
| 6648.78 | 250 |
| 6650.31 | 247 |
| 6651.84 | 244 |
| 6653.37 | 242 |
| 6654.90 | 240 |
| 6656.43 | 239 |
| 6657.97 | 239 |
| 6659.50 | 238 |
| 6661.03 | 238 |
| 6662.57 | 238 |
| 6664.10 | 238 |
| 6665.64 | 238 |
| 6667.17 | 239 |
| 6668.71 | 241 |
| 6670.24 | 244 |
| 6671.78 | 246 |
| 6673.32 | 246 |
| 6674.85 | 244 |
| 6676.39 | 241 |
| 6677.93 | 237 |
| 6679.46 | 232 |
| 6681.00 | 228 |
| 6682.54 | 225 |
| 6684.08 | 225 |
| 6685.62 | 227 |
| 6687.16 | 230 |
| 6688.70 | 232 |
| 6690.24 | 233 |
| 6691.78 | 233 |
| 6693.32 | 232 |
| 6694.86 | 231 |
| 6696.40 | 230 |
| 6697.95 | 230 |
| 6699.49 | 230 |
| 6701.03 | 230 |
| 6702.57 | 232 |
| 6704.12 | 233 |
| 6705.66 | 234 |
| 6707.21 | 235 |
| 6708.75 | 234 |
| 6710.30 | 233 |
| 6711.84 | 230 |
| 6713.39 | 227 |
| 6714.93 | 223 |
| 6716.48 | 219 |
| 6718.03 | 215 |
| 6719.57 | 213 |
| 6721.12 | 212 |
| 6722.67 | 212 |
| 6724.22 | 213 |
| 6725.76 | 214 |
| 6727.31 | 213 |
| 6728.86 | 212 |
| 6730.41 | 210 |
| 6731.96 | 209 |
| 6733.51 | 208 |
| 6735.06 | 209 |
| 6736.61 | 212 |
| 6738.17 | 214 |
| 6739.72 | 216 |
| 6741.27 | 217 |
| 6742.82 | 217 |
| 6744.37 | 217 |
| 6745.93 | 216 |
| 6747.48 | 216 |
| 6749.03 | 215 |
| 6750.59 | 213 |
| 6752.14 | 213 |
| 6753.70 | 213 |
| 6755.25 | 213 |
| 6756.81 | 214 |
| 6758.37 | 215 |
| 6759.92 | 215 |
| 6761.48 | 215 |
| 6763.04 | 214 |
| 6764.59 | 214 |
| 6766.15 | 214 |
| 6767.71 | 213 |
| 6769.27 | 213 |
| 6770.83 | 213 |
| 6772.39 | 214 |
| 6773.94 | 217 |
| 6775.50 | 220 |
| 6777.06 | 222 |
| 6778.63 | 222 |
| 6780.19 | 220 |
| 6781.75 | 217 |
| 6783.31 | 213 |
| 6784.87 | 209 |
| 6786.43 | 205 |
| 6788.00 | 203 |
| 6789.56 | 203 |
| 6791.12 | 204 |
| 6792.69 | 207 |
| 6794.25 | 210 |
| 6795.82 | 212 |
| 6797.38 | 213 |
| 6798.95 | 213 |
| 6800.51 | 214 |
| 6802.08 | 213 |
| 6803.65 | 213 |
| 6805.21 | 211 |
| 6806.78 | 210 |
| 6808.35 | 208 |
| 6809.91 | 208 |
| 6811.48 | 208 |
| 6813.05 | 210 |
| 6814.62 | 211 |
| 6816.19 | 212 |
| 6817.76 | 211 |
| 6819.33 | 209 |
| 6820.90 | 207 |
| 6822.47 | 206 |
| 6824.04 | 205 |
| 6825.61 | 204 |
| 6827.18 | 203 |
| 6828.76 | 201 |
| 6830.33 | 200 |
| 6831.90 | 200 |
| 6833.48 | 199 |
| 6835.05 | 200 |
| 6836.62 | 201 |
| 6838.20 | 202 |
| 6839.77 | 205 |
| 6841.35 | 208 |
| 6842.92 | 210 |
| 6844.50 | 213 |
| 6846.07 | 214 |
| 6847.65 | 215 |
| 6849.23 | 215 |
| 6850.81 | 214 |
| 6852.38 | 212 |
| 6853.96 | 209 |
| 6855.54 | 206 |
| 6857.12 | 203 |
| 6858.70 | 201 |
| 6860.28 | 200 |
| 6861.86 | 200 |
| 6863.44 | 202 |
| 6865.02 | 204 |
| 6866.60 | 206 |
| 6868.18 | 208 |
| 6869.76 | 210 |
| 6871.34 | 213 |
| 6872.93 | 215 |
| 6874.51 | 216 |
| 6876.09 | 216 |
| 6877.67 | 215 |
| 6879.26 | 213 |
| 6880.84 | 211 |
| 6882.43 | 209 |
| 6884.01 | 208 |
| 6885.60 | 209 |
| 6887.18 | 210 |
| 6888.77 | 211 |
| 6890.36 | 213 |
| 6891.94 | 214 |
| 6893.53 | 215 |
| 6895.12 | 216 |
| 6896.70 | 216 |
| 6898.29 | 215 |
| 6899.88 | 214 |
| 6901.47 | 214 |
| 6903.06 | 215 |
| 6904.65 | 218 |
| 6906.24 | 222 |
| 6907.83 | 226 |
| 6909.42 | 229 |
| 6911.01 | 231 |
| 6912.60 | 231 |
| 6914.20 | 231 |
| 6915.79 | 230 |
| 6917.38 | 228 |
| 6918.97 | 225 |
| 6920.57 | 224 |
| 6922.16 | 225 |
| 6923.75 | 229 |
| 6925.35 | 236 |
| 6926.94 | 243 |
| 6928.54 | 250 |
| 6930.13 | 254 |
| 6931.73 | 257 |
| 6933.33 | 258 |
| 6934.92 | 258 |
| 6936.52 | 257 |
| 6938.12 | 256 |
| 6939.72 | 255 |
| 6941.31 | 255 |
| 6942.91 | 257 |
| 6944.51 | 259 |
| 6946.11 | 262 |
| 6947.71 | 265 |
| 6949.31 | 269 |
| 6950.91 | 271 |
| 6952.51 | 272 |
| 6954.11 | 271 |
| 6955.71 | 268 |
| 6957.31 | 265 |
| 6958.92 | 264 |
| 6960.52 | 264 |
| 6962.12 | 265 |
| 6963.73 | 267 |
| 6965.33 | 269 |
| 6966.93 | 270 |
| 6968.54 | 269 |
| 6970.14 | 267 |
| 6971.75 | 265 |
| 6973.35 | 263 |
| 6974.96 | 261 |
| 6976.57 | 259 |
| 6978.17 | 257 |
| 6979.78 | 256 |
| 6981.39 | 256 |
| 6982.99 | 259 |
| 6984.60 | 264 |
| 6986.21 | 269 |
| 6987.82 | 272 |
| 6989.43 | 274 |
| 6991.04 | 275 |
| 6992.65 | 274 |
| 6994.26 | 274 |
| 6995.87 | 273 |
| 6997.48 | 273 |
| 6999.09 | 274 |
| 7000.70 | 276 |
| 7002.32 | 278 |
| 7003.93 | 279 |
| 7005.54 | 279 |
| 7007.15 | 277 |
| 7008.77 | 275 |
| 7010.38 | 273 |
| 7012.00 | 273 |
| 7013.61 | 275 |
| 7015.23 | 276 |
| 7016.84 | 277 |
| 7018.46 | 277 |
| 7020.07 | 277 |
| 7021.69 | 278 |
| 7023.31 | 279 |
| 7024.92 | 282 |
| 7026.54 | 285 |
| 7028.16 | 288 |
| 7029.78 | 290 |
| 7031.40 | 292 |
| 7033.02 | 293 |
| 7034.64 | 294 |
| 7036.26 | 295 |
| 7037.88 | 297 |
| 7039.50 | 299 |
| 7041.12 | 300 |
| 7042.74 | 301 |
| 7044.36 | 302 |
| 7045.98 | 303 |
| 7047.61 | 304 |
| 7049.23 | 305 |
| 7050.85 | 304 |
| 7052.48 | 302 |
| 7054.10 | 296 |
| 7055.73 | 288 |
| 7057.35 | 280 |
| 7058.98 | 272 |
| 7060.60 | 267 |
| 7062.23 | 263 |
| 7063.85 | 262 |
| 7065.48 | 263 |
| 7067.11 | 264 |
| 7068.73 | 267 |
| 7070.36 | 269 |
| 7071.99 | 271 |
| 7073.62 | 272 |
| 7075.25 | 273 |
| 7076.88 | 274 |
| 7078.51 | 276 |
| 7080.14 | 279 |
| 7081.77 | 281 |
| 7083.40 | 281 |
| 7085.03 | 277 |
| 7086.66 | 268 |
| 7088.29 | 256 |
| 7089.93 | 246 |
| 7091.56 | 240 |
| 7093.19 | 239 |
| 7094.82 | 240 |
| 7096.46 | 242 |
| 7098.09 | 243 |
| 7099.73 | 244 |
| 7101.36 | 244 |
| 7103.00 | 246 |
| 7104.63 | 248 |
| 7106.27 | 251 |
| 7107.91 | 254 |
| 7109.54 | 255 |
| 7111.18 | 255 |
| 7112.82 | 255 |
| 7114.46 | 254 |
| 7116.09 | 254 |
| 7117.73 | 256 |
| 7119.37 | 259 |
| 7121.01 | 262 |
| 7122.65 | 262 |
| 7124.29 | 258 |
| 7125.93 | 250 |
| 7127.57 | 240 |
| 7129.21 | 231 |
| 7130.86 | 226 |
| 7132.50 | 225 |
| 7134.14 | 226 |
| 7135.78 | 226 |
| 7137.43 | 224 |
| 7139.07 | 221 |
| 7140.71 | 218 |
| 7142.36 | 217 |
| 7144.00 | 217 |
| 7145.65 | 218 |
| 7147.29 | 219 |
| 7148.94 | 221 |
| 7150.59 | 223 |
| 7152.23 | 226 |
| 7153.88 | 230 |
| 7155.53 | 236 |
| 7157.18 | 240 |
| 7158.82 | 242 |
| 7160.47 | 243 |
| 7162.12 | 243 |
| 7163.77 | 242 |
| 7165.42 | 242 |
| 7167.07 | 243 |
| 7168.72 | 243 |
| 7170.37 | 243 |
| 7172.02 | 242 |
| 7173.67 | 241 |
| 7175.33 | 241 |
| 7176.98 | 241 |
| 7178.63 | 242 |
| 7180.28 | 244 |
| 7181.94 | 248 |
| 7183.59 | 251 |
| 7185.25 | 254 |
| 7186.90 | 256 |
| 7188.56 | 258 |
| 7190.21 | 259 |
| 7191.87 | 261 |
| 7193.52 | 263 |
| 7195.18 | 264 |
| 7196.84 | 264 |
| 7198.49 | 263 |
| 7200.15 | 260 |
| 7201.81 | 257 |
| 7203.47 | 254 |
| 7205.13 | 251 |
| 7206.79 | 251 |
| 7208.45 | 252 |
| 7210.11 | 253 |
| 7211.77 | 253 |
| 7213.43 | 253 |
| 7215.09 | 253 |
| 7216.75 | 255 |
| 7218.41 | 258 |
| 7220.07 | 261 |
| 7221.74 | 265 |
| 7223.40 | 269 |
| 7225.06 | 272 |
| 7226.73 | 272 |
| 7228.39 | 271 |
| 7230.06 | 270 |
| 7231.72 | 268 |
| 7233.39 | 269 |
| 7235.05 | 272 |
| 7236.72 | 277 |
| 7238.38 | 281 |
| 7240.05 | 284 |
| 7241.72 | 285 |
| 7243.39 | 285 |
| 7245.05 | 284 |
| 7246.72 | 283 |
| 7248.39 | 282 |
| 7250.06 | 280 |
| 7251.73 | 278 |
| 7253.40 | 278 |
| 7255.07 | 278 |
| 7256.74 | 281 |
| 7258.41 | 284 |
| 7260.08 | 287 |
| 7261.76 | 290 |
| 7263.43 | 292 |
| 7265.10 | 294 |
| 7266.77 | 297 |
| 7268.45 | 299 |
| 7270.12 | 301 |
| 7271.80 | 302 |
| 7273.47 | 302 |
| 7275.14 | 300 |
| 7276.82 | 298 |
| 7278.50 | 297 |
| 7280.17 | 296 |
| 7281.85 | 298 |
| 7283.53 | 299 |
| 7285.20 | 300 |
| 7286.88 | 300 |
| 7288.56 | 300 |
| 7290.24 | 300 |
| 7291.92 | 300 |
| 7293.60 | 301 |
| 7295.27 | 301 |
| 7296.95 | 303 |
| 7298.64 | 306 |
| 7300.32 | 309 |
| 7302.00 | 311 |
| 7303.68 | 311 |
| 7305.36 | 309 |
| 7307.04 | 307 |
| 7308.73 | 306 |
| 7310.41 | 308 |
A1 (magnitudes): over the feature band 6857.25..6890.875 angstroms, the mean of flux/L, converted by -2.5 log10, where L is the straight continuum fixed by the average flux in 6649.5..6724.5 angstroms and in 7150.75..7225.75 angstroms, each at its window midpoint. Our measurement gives 0.15 mag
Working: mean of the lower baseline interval 233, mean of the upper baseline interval 250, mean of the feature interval 209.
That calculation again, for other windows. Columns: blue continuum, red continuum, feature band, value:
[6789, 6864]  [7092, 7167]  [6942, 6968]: -0.20 mag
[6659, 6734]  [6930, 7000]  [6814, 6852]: 0.19 mag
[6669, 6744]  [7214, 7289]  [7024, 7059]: -0.13 mag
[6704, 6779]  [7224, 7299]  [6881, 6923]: 0.09 mag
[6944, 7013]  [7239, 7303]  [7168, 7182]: 0.18 mag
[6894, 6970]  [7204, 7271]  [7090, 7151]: 0.10 mag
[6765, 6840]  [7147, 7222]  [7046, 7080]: -0.18 mag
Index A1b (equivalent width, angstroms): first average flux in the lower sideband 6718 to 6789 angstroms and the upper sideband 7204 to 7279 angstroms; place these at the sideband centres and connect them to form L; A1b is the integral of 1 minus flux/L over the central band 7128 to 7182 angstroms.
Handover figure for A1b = 6.7 angstroms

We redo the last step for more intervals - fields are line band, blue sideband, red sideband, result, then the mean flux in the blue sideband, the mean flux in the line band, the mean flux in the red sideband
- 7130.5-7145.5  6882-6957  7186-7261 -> 2.2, 237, 222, 268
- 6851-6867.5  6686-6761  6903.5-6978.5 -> 2.4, 221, 205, 251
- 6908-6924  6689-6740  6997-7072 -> 2.0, 222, 228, 283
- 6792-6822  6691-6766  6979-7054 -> 3.3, 219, 211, 282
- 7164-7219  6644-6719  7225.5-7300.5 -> 6.0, 236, 252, 289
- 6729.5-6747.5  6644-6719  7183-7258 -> 1.9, 236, 213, 267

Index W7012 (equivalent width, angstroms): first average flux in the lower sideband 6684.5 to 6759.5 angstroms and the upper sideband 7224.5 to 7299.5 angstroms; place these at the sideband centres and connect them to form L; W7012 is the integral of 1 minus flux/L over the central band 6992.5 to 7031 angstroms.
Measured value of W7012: -3.06 angstroms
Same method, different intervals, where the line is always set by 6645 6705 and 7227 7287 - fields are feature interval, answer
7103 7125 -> 1.56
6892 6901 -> 1.44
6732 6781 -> 5.86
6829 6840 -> 2.19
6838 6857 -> 3.14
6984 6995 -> -0.32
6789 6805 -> 2.41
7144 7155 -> 2.18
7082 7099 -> 1.16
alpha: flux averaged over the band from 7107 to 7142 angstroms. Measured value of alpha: 243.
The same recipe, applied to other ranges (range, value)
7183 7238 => 261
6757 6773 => 214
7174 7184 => 244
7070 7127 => 258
